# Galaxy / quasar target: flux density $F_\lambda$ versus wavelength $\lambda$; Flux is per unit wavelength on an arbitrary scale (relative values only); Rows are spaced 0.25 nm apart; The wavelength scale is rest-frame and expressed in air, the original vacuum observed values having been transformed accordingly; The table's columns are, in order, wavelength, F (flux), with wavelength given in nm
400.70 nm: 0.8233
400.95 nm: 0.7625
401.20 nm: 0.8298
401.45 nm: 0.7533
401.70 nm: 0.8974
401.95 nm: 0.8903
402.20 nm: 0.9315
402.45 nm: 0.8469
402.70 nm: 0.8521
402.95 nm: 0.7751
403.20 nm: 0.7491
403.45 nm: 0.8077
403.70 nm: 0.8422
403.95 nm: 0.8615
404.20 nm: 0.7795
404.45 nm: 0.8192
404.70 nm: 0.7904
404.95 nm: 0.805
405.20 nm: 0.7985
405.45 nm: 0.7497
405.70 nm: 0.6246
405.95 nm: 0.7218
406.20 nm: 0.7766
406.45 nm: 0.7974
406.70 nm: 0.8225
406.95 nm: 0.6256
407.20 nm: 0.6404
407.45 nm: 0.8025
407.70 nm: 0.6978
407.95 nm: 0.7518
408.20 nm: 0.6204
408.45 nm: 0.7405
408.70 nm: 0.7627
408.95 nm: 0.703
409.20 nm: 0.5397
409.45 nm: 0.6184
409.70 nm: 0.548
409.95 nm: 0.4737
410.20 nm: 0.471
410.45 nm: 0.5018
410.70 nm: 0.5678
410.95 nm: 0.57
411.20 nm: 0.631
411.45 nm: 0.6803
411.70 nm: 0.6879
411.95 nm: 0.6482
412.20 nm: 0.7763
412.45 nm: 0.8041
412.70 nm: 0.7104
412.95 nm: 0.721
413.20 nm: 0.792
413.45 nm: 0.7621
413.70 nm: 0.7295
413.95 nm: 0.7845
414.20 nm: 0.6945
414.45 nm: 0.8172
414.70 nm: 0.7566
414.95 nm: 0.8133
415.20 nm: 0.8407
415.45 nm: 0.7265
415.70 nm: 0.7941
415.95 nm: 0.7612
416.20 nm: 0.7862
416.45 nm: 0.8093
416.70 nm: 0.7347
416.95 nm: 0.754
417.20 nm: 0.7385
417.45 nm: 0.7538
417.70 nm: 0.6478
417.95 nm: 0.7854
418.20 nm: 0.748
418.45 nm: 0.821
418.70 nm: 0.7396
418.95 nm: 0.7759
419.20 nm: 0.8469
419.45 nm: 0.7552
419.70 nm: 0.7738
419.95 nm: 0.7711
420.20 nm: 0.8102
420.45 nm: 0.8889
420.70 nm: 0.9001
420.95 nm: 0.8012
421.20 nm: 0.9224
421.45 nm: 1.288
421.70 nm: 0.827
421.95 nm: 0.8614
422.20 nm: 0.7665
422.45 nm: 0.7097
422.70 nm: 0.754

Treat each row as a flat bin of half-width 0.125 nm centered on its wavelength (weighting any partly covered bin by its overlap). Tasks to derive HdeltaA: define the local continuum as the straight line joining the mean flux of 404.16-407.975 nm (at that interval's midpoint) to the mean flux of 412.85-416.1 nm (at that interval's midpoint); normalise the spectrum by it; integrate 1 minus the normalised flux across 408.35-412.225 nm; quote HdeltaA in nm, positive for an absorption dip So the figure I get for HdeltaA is 0.74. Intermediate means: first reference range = 0.75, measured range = 0.615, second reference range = 0.769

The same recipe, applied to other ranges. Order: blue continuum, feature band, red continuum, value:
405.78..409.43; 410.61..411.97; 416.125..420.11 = 0.18 nm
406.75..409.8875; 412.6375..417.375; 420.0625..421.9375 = 0.20 nm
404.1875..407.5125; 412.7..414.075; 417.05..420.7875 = 0.03 nm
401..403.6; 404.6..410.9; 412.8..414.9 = 0.96 nm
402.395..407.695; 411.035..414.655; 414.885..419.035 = 0.18 nm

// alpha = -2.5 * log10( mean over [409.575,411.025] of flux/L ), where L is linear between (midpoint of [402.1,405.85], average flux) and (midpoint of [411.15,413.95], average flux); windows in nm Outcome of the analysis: 0.39 mag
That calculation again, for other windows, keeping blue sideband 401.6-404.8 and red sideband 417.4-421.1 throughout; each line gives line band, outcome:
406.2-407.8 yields 0.123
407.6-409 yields 0.151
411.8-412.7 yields 0.101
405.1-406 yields 0.148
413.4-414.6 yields 0.065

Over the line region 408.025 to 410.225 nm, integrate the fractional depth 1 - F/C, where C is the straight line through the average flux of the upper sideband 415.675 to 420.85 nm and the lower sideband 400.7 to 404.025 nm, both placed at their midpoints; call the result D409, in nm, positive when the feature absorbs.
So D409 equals 0.520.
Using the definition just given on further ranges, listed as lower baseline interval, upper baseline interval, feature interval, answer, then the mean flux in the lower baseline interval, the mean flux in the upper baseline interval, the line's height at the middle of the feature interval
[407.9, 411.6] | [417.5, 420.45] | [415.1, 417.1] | -0.142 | 0.61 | 0.775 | 0.724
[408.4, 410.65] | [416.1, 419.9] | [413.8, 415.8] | -0.226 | 0.59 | 0.765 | 0.699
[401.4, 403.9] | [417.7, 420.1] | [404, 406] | 0.150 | 0.838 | 0.773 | 0.828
